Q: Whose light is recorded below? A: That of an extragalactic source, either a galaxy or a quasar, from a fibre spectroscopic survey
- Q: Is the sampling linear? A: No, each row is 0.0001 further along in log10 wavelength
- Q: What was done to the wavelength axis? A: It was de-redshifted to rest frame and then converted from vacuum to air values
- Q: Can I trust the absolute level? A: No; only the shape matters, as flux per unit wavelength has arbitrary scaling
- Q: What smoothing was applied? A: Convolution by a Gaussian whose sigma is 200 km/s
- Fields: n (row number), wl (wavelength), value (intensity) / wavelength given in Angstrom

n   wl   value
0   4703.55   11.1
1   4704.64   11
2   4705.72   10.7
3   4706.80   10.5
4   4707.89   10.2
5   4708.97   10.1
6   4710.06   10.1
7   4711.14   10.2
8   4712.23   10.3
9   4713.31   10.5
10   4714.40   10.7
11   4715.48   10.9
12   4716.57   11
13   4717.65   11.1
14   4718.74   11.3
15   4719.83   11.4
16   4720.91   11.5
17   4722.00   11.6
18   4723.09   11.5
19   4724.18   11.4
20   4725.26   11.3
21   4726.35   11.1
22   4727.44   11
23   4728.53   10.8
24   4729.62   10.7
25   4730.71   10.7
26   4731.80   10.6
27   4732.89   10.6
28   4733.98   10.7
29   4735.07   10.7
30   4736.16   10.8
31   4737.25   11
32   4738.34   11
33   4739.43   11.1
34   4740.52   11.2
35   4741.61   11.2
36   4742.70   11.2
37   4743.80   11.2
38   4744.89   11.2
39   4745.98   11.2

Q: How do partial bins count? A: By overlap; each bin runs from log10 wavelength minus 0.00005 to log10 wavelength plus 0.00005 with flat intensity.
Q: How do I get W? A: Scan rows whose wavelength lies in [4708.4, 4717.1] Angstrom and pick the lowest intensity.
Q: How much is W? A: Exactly 10.1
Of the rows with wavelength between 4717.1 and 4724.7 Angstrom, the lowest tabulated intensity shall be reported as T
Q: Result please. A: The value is 11.1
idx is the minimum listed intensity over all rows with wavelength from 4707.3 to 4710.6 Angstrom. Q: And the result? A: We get 10.1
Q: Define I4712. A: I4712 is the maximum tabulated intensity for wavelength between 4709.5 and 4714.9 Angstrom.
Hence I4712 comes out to 10.7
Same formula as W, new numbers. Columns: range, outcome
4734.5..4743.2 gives 10.7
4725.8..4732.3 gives 10.6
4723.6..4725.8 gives 11.3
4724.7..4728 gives 11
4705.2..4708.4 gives 10.2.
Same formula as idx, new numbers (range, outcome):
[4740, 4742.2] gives 11.2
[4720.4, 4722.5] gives 11.5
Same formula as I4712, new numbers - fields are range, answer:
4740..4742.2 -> 11.2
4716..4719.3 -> 11.3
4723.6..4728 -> 11.4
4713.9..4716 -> 10.9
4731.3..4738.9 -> 11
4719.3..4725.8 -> 11.6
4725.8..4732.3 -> 11.1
